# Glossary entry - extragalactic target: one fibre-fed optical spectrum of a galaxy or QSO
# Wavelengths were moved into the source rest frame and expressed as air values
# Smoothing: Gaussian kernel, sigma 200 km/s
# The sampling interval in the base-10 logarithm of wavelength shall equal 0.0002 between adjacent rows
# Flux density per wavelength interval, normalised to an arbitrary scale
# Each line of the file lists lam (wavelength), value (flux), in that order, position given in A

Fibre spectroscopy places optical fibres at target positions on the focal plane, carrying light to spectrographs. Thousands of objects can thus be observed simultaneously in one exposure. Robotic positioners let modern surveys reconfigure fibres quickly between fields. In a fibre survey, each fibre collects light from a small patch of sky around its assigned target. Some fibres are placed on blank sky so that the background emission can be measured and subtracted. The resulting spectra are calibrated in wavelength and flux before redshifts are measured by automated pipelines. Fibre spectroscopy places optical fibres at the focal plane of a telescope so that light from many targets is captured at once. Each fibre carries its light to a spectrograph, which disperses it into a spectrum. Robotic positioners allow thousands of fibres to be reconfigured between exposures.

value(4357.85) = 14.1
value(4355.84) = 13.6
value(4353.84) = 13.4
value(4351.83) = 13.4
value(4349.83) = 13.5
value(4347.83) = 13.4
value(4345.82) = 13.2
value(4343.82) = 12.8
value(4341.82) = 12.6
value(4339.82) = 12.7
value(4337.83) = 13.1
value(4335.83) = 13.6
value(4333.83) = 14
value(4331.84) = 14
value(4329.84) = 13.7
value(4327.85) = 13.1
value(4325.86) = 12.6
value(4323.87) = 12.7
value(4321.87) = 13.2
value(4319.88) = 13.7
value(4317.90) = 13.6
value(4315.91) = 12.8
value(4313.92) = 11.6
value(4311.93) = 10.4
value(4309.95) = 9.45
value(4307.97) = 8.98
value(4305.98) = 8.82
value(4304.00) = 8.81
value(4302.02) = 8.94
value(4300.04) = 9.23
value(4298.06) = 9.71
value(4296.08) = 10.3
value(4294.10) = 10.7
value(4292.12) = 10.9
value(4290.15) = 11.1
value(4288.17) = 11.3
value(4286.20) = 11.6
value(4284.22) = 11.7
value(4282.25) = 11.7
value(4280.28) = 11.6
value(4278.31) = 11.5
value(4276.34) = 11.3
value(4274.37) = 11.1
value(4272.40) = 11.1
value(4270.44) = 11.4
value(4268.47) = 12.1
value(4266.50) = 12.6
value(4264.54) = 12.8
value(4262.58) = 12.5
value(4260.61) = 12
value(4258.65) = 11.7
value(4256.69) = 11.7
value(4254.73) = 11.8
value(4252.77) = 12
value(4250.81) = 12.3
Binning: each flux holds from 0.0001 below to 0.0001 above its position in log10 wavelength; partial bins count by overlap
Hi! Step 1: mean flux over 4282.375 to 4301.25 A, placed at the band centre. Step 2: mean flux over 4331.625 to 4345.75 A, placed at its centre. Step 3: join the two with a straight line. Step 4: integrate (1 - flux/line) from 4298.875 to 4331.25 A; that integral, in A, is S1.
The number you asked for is 1.7 A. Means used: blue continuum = 10.7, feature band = 11.4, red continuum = 13.2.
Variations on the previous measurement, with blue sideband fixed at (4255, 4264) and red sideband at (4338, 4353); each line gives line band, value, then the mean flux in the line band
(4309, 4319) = 0.86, 11.6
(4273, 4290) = 1.15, 11.4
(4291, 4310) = 4.42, 9.6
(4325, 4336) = -0.51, 13.5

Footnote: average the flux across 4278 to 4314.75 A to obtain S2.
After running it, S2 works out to 10.4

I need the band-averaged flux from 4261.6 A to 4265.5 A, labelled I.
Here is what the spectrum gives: 12.7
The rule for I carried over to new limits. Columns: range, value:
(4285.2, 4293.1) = 11.2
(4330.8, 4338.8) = 13.7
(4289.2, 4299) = 10.5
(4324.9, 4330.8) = 13.1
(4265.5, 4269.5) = 12.3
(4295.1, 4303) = 9.54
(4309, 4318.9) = 11.6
